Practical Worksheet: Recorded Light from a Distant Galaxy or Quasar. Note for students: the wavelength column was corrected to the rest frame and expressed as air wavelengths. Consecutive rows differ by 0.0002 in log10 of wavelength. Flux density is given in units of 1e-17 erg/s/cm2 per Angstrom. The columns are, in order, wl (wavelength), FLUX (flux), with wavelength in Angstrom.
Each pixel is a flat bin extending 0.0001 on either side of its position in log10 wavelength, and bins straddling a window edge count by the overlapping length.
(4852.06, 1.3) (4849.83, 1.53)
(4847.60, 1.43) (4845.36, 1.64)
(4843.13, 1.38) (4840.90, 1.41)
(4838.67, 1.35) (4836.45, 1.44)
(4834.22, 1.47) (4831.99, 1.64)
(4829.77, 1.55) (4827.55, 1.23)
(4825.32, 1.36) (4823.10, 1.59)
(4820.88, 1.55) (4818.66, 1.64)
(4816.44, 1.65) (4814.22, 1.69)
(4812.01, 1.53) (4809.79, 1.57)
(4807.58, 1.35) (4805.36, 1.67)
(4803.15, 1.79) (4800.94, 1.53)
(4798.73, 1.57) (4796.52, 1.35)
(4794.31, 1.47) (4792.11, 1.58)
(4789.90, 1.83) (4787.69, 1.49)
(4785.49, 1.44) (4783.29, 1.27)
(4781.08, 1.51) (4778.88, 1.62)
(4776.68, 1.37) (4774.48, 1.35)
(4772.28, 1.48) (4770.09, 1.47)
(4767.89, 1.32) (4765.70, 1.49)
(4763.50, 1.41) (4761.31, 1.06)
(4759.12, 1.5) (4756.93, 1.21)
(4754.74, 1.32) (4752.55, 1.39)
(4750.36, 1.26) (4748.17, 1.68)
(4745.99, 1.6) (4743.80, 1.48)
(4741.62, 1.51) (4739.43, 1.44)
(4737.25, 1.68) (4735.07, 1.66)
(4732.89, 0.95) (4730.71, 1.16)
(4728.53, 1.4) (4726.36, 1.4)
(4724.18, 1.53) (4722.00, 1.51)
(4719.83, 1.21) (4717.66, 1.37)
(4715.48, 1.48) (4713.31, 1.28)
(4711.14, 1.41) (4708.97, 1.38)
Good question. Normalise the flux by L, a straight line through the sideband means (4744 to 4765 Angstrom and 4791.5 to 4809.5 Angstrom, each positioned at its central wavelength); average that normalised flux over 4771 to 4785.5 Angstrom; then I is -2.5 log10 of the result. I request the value 0.023 mag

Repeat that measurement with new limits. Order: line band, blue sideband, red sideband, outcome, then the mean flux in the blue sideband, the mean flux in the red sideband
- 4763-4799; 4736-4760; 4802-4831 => 0.03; 1.46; 1.55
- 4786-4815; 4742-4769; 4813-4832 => -0.05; 1.4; 1.54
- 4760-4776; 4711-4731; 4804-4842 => 0.06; 1.38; 1.51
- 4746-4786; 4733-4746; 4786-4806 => 0.10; 1.51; 1.58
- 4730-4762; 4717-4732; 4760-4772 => -0.03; 1.36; 1.36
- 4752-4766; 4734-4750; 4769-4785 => 0.13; 1.56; 1.44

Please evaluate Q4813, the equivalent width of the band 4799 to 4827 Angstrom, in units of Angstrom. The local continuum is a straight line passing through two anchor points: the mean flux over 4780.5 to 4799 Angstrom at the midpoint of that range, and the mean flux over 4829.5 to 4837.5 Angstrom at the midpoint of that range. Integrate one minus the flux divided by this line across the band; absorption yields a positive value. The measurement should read -1.1 Angstrom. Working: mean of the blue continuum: 1.5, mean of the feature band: 1.57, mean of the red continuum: 1.52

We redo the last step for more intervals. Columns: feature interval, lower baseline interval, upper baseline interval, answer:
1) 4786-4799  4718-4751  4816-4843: -0.7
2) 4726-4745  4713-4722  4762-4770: -0.5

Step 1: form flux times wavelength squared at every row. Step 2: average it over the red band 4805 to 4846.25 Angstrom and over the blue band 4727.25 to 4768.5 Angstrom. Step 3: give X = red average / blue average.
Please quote 1.1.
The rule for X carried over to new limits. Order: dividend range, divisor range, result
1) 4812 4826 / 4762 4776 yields 1.15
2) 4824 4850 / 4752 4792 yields 1.05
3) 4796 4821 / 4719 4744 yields 1.16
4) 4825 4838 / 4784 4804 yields 0.95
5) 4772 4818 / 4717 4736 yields 1.17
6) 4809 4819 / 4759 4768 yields 1.23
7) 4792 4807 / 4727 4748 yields 1.11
